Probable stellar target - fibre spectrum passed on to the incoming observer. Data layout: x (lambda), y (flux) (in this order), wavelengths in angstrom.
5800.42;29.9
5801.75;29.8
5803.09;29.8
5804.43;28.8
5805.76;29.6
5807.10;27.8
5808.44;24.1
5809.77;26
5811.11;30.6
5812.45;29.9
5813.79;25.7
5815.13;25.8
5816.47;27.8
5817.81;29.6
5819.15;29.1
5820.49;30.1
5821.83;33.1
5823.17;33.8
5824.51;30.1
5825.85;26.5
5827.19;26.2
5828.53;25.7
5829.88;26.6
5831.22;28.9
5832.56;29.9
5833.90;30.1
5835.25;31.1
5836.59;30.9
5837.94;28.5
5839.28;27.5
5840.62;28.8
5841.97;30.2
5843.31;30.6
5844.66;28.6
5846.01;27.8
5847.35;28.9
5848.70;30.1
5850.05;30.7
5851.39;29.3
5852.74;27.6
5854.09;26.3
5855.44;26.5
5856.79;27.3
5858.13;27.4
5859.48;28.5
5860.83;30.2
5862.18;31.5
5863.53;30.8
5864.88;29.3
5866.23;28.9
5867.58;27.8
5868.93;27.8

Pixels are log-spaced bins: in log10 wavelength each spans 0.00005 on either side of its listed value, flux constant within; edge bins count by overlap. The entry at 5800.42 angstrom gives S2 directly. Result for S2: 29.9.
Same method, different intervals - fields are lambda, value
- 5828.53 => 25.7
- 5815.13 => 25.8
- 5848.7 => 30.1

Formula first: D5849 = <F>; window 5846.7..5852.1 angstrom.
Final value 29.7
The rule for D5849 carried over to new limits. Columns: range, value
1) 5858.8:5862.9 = 30.1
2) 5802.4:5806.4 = 29.4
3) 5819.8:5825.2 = 31.8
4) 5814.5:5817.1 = 26.8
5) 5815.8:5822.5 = 29.9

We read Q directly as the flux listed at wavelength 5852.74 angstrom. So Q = 27.6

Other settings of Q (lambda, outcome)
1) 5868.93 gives 27.8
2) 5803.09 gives 29.8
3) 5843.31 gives 30.6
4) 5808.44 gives 24.1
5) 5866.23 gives 28.9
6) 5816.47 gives 27.8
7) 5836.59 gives 30.9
